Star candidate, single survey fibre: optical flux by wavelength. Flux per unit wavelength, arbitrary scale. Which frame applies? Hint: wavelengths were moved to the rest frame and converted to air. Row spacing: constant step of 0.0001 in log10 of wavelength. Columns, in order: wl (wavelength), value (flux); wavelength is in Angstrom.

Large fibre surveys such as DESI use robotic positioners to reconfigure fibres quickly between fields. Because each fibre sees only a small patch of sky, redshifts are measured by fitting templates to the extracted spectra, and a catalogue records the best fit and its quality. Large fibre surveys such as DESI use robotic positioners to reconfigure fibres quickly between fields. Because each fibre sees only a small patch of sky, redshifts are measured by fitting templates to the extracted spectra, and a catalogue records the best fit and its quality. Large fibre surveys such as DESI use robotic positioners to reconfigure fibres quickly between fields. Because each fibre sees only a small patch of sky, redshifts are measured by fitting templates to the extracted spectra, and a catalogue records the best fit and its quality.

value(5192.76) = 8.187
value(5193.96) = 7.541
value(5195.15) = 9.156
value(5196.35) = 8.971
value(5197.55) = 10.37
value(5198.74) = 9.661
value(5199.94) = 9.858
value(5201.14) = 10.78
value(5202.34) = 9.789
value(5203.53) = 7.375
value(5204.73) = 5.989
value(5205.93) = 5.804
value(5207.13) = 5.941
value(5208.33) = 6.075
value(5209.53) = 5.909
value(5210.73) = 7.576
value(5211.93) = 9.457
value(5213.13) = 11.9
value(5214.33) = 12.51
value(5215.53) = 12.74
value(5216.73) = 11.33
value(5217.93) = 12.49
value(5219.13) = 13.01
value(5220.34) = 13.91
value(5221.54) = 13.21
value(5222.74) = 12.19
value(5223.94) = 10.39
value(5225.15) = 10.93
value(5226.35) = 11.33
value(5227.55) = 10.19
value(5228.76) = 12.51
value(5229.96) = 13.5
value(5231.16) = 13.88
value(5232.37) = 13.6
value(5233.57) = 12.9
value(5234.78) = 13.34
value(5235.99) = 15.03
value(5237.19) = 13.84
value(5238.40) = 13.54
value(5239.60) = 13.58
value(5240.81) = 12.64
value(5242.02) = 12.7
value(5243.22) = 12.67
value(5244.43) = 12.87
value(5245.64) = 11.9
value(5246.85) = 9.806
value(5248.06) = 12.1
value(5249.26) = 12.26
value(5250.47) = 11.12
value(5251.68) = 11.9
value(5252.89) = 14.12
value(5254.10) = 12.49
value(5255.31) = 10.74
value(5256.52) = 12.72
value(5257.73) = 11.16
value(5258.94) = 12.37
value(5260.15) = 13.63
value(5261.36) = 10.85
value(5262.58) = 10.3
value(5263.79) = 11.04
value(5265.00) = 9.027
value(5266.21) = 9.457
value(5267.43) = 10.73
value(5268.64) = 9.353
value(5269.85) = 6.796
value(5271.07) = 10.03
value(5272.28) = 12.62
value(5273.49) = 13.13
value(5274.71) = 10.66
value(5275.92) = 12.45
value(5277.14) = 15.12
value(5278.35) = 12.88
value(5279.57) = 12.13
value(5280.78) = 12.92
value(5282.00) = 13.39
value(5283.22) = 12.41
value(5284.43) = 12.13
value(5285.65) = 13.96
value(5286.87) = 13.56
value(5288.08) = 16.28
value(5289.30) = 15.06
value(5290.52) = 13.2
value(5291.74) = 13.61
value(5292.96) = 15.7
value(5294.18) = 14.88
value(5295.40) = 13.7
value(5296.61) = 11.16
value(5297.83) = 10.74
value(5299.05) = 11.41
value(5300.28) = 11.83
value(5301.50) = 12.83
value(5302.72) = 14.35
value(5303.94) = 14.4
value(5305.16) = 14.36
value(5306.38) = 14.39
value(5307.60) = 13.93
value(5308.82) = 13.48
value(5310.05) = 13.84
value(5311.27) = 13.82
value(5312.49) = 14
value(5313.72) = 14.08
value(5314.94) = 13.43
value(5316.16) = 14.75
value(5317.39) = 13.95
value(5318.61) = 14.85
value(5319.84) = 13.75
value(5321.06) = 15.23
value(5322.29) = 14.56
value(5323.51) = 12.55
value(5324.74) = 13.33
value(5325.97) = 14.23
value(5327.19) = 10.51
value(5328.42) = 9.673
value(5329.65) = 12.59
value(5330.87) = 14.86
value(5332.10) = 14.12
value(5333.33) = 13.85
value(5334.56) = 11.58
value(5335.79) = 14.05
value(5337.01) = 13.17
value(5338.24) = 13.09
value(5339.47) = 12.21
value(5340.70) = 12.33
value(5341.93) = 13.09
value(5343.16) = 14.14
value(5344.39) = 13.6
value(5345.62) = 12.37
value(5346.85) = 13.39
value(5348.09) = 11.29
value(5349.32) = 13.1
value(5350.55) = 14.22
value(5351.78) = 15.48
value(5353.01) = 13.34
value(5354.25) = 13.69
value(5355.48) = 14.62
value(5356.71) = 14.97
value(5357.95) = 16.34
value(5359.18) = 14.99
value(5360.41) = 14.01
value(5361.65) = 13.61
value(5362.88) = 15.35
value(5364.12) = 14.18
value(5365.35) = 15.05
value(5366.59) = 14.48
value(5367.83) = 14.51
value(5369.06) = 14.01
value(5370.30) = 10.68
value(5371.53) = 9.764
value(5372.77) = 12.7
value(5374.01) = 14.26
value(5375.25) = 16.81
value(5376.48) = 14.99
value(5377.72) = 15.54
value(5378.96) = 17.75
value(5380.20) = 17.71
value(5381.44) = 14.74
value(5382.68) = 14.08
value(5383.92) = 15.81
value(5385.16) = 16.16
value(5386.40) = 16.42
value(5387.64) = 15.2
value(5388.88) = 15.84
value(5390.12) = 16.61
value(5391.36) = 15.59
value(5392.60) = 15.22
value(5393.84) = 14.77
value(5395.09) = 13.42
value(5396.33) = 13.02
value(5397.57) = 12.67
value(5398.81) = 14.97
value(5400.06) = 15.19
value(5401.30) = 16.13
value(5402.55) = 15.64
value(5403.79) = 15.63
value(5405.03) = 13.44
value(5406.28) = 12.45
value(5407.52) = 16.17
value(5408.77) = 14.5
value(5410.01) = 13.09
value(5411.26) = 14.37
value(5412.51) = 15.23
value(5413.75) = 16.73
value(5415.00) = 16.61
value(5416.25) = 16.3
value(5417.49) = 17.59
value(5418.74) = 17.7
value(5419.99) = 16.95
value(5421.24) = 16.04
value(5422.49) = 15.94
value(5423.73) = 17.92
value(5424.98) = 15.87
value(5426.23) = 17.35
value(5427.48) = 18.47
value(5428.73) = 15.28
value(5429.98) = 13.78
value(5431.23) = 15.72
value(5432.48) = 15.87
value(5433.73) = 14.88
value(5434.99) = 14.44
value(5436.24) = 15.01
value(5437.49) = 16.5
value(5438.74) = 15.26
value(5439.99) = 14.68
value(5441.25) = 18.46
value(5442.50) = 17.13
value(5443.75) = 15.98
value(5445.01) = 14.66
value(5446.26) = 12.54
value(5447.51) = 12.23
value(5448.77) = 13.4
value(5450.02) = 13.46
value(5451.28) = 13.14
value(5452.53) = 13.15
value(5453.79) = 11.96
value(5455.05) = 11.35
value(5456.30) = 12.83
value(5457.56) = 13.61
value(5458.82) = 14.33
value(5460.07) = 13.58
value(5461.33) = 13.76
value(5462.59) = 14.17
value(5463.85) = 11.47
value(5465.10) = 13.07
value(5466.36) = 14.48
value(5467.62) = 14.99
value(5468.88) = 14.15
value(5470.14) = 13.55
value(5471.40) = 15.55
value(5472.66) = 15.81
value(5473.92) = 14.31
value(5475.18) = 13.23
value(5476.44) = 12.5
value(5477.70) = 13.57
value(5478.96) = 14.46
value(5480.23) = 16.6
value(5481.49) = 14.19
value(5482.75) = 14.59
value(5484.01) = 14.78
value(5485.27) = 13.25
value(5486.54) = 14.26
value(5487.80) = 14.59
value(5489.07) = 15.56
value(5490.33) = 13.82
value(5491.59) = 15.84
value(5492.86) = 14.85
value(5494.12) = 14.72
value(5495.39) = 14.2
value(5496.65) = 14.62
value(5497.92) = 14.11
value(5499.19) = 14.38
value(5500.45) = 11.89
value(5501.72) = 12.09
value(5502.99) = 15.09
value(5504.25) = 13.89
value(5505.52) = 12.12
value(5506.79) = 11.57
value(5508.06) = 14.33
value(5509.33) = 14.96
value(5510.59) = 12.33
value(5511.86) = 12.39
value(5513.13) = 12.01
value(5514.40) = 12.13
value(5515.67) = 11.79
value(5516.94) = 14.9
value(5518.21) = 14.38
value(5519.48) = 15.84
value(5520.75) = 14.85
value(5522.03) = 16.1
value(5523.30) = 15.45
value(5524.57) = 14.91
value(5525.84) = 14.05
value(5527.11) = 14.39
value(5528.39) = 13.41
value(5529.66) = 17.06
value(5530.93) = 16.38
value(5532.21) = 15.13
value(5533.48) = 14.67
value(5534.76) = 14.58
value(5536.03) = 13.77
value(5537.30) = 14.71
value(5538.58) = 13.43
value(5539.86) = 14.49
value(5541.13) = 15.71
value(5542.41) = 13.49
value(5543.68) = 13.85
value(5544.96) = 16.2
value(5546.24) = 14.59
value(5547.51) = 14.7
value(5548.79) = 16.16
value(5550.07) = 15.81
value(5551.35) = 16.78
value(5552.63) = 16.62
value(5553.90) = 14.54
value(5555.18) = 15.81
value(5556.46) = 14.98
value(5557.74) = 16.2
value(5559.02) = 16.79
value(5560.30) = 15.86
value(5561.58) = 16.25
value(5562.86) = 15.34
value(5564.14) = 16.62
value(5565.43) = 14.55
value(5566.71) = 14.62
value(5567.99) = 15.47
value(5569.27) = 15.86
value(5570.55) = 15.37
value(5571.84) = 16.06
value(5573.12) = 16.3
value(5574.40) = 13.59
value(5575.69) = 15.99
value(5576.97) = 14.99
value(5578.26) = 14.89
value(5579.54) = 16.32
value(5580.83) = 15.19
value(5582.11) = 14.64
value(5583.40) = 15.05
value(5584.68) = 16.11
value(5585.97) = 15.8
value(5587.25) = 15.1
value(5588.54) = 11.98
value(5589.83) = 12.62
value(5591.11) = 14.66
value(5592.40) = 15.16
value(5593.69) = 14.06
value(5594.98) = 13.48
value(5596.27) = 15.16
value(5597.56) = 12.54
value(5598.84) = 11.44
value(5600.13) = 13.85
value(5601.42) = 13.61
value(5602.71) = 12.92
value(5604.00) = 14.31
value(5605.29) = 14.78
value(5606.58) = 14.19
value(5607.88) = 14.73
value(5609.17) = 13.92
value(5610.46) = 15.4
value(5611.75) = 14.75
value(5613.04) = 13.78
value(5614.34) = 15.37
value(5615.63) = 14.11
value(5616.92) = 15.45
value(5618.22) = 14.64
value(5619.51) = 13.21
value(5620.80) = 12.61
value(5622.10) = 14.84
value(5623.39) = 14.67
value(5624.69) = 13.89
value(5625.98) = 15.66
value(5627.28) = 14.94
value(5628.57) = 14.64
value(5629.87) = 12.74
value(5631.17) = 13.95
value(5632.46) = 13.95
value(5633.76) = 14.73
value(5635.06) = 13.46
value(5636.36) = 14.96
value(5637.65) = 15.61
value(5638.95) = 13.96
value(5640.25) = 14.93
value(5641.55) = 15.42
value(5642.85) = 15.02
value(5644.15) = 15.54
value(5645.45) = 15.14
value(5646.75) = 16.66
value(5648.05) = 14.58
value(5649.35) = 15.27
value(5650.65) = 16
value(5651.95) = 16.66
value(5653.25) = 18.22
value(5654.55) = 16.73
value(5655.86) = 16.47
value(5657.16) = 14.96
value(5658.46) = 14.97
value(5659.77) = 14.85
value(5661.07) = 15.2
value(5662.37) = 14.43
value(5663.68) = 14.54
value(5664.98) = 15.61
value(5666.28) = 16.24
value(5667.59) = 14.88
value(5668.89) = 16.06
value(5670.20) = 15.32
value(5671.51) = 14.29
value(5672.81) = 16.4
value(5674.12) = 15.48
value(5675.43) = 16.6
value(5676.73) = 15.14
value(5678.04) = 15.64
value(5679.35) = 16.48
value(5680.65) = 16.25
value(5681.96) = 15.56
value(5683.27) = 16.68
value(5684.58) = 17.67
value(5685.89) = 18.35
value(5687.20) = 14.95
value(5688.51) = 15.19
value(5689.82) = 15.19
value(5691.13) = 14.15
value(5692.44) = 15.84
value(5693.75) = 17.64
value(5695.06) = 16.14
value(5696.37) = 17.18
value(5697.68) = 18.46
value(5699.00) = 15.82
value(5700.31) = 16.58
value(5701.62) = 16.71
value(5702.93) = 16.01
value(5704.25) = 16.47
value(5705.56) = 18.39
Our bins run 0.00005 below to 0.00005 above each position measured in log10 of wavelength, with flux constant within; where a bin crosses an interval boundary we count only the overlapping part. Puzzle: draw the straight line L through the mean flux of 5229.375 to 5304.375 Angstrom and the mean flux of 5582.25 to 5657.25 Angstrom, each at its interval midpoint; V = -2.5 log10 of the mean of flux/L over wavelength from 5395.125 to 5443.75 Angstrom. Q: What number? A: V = -0.16 mag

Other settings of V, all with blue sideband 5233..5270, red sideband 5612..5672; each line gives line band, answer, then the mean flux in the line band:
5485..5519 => 0.01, 13.7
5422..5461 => -0.11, 14.8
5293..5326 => -0.11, 13.6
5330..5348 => -0.05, 13.2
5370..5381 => -0.13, 14.6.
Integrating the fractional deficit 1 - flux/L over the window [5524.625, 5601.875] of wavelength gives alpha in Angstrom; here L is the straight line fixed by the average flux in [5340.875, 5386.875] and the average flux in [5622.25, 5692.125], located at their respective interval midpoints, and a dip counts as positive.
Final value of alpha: 0.5 Angstrom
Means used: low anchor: 14.3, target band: 14.9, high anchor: 15.4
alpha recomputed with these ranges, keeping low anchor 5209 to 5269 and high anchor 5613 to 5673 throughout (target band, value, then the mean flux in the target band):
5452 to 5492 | -0.8 Angstrom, 14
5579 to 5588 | -0.5 Angstrom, 15.4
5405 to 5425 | -3.8 Angstrom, 15.8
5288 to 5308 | -2.0 Angstrom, 13.6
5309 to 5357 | -3.3 Angstrom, 13.5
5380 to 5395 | -2.9 Angstrom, 15.5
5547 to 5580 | -2.8 Angstrom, 15.6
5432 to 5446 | -2.3 Angstrom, 15.6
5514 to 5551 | -1.6 Angstrom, 14.8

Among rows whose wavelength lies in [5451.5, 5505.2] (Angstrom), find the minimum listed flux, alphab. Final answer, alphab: 11.35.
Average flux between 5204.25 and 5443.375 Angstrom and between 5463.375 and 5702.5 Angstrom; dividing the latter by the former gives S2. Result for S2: 1.1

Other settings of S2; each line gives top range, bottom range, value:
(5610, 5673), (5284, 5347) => 1.11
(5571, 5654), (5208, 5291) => 1.22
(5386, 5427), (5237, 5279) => 1.32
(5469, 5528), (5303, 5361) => 1.03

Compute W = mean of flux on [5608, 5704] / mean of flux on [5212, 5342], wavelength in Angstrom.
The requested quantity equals 1.21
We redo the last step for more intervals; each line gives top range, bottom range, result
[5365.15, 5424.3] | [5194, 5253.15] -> 1.36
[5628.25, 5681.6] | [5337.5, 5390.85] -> 1.07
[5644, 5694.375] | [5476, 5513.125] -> 1.13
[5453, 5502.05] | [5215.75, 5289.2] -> 1.14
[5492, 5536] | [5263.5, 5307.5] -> 1.12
